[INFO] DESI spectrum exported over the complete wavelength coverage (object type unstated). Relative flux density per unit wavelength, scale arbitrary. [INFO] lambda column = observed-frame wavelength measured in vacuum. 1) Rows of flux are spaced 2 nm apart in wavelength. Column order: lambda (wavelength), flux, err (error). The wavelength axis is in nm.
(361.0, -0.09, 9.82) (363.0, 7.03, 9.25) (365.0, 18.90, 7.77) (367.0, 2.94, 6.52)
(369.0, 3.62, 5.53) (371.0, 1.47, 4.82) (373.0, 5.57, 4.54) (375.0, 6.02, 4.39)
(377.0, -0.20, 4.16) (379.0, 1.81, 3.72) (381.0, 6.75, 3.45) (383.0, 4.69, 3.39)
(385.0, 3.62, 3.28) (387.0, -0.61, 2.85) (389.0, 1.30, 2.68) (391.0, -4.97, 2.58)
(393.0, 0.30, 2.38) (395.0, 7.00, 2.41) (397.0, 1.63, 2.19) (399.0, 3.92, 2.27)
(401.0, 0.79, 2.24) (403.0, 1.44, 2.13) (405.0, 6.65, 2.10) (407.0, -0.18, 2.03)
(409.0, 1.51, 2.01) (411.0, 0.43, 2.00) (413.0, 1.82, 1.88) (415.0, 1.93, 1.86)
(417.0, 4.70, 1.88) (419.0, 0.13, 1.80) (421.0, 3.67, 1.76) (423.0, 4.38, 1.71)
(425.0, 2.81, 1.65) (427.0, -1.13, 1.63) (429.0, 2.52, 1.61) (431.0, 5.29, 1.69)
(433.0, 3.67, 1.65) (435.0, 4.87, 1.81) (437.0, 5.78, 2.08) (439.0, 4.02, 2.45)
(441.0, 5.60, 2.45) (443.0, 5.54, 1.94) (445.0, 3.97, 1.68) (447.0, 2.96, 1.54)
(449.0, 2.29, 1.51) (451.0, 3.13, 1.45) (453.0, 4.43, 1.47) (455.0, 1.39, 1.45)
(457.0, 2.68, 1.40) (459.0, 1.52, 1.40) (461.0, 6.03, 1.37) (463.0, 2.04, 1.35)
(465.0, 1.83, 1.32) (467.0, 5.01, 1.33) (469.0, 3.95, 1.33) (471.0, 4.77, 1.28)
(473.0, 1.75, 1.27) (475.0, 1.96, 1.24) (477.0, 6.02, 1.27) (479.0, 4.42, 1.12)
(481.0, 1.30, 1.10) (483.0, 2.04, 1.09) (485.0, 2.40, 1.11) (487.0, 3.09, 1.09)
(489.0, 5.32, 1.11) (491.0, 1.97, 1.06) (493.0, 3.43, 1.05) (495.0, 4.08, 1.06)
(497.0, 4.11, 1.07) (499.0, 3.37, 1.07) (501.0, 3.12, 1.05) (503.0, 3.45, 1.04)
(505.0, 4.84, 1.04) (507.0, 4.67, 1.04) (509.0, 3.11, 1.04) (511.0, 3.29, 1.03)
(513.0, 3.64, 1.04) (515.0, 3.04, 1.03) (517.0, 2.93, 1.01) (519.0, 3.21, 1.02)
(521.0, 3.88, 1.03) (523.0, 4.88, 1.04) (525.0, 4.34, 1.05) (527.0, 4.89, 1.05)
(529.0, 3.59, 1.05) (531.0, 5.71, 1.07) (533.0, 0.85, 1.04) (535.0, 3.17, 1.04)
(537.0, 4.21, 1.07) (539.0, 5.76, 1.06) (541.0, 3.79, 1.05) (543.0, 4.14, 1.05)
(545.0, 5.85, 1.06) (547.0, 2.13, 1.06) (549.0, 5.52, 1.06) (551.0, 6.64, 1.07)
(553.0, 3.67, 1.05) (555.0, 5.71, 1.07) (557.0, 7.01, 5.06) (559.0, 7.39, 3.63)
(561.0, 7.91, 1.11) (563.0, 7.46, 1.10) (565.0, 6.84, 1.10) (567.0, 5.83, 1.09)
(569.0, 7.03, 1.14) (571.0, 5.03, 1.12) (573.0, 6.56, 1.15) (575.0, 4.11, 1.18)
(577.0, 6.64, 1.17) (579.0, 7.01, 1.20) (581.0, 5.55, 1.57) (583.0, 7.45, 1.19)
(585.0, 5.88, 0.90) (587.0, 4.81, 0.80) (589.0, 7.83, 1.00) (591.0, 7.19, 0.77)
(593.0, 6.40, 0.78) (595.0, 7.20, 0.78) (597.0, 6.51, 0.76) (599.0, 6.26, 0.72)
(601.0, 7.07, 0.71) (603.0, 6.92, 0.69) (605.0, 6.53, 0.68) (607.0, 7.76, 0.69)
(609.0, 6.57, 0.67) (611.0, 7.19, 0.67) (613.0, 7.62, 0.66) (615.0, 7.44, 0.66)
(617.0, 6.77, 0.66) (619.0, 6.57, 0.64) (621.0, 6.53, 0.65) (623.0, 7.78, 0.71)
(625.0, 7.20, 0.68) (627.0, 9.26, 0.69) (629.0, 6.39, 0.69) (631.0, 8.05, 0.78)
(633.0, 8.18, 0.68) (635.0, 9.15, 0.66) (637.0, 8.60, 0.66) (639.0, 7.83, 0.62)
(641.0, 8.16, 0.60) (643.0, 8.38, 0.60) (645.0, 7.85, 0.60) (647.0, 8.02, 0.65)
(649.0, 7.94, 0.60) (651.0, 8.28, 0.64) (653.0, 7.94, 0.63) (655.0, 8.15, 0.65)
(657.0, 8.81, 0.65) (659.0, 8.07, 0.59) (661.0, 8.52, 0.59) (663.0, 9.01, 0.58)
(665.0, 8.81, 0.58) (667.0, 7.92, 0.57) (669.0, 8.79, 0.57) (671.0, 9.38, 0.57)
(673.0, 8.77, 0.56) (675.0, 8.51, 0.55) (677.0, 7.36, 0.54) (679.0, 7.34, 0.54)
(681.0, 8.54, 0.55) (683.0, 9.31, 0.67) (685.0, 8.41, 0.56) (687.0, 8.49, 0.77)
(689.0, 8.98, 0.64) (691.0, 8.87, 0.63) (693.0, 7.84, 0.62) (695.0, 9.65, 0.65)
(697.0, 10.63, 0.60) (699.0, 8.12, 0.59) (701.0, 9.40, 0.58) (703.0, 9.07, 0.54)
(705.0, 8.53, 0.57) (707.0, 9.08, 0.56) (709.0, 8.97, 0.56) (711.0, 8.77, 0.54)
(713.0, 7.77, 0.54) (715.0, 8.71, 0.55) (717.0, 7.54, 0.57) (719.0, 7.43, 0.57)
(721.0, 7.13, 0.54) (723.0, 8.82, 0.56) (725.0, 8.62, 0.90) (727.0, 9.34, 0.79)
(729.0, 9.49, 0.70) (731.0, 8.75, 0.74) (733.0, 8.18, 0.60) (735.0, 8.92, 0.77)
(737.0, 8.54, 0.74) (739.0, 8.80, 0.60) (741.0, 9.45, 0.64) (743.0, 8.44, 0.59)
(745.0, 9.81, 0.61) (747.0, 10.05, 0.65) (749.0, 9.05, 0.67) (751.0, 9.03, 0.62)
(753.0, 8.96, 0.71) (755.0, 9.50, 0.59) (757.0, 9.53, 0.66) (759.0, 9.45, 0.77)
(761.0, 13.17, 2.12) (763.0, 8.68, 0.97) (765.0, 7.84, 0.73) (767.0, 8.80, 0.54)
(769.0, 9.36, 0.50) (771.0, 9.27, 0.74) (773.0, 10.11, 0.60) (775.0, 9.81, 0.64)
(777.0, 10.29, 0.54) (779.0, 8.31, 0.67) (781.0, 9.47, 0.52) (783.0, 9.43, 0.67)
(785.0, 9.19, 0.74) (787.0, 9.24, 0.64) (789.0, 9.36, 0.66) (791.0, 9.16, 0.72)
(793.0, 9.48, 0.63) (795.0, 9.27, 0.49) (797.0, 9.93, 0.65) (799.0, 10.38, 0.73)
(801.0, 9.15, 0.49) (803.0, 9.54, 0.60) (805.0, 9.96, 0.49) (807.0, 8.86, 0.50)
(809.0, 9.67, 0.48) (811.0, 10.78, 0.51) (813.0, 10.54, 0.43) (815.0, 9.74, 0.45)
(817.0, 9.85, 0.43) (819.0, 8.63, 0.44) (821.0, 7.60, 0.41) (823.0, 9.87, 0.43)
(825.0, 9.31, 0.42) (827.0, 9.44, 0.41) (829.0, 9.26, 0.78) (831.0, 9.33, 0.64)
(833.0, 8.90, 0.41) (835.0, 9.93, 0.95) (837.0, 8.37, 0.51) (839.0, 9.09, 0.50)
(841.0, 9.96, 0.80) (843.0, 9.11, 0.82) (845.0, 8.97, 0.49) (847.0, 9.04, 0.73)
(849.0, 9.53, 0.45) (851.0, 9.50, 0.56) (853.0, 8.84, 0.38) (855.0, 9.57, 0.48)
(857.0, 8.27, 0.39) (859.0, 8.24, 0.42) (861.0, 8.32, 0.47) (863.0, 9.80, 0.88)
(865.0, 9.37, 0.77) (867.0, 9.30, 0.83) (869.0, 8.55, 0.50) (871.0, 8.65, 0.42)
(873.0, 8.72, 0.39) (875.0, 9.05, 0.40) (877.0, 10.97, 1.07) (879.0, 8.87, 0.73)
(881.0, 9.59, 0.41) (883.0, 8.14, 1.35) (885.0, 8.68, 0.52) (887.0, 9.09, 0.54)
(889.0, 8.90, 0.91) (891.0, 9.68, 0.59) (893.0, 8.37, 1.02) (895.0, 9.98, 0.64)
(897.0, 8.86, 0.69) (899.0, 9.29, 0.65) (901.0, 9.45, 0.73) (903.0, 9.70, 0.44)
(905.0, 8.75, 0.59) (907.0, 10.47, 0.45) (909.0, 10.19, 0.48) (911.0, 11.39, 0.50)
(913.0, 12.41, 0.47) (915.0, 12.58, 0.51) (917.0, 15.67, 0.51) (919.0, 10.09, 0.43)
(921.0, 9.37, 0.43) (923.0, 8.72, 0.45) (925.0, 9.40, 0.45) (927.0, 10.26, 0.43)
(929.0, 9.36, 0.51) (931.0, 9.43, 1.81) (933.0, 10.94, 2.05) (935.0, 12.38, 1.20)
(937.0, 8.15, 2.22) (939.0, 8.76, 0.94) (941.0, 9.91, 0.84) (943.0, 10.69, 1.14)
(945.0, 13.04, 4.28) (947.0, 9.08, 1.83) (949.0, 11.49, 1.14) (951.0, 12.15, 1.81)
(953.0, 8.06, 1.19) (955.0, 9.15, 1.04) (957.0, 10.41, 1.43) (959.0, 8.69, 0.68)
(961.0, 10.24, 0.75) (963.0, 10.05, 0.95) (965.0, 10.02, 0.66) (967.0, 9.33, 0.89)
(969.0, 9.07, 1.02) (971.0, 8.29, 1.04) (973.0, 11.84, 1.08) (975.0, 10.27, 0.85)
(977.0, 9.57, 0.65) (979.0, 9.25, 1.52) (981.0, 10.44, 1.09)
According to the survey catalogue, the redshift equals 0.391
